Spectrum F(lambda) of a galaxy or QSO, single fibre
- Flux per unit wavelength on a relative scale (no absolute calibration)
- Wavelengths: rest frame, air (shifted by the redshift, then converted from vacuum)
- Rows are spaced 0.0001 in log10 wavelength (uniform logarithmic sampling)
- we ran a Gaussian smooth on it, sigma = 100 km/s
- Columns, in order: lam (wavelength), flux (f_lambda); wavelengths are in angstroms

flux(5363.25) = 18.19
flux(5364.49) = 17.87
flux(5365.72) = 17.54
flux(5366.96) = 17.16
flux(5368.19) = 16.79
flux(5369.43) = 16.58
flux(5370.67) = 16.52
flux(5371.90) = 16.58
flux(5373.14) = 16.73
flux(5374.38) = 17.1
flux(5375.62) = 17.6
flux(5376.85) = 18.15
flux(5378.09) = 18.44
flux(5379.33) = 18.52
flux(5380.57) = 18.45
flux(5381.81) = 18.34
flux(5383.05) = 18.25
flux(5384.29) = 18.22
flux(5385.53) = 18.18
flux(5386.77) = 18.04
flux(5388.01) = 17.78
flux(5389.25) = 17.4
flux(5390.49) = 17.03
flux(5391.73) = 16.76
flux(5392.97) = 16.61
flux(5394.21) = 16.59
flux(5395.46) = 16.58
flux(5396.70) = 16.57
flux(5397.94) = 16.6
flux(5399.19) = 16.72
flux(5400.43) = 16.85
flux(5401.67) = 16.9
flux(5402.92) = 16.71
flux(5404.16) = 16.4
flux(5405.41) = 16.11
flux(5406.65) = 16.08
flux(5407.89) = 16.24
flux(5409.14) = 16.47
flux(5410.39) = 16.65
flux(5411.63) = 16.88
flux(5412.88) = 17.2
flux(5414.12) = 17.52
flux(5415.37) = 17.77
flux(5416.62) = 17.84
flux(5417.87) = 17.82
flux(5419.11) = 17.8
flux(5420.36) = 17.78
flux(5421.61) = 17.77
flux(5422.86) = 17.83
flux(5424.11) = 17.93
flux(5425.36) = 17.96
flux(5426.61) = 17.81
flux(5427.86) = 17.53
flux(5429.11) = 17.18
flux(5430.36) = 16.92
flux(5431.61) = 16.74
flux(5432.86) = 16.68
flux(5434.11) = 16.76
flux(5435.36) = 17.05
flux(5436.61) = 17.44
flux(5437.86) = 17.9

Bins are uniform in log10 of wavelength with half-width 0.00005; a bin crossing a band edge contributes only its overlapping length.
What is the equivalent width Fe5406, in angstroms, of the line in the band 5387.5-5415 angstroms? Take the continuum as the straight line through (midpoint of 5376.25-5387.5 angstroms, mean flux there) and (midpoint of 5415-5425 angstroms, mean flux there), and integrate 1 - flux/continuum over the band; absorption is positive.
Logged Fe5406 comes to 1.9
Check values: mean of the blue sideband 18.3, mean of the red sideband 17.8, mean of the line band 16.8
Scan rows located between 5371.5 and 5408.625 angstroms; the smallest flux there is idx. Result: 16.08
